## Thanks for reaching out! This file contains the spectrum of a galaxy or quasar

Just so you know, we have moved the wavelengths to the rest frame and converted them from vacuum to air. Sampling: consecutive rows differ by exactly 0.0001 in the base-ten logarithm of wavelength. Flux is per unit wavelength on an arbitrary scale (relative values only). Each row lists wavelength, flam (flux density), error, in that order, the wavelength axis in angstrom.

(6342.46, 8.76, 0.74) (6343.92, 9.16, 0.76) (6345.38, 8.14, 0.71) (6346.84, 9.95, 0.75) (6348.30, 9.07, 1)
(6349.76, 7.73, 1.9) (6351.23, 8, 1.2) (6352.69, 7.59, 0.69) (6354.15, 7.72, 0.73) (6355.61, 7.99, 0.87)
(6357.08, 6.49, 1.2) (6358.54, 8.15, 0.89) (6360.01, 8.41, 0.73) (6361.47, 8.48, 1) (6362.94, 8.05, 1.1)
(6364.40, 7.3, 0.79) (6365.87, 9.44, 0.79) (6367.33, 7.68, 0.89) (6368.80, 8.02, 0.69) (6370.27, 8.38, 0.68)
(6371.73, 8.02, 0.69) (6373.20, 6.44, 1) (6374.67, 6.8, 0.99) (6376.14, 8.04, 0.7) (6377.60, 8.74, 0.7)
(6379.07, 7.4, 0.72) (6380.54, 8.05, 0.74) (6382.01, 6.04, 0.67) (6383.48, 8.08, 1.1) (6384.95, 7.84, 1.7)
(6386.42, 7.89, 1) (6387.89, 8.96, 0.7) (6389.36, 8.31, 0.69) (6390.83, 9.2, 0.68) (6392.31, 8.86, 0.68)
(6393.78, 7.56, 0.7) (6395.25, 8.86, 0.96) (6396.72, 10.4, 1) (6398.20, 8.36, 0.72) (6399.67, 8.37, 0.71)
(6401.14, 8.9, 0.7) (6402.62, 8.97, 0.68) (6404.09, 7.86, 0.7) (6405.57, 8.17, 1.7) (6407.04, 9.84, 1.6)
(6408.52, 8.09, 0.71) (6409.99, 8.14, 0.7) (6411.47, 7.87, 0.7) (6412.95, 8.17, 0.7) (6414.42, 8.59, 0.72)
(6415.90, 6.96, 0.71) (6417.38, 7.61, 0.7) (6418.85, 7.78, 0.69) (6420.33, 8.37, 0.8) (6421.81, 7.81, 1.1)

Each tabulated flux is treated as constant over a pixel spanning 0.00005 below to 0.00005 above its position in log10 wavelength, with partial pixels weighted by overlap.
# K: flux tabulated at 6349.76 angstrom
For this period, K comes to 7.73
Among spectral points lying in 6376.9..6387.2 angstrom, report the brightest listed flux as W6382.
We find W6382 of 8.74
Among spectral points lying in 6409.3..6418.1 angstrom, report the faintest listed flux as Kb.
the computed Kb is 6.96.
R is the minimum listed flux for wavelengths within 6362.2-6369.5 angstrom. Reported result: 7.3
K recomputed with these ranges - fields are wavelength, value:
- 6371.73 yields 8.02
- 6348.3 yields 9.07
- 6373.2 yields 6.44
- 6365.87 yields 9.44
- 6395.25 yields 8.86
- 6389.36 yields 8.31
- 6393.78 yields 7.56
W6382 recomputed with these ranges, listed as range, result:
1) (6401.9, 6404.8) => 8.97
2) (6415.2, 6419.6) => 7.78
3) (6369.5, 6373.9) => 8.38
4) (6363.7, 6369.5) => 9.44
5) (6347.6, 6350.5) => 9.07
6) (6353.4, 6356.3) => 7.99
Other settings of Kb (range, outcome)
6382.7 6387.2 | 7.84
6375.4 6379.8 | 7.4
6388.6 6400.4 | 7.56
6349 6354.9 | 7.59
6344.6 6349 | 8.14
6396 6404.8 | 7.86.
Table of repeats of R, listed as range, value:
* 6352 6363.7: 6.49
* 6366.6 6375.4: 6.44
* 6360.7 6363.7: 8.05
